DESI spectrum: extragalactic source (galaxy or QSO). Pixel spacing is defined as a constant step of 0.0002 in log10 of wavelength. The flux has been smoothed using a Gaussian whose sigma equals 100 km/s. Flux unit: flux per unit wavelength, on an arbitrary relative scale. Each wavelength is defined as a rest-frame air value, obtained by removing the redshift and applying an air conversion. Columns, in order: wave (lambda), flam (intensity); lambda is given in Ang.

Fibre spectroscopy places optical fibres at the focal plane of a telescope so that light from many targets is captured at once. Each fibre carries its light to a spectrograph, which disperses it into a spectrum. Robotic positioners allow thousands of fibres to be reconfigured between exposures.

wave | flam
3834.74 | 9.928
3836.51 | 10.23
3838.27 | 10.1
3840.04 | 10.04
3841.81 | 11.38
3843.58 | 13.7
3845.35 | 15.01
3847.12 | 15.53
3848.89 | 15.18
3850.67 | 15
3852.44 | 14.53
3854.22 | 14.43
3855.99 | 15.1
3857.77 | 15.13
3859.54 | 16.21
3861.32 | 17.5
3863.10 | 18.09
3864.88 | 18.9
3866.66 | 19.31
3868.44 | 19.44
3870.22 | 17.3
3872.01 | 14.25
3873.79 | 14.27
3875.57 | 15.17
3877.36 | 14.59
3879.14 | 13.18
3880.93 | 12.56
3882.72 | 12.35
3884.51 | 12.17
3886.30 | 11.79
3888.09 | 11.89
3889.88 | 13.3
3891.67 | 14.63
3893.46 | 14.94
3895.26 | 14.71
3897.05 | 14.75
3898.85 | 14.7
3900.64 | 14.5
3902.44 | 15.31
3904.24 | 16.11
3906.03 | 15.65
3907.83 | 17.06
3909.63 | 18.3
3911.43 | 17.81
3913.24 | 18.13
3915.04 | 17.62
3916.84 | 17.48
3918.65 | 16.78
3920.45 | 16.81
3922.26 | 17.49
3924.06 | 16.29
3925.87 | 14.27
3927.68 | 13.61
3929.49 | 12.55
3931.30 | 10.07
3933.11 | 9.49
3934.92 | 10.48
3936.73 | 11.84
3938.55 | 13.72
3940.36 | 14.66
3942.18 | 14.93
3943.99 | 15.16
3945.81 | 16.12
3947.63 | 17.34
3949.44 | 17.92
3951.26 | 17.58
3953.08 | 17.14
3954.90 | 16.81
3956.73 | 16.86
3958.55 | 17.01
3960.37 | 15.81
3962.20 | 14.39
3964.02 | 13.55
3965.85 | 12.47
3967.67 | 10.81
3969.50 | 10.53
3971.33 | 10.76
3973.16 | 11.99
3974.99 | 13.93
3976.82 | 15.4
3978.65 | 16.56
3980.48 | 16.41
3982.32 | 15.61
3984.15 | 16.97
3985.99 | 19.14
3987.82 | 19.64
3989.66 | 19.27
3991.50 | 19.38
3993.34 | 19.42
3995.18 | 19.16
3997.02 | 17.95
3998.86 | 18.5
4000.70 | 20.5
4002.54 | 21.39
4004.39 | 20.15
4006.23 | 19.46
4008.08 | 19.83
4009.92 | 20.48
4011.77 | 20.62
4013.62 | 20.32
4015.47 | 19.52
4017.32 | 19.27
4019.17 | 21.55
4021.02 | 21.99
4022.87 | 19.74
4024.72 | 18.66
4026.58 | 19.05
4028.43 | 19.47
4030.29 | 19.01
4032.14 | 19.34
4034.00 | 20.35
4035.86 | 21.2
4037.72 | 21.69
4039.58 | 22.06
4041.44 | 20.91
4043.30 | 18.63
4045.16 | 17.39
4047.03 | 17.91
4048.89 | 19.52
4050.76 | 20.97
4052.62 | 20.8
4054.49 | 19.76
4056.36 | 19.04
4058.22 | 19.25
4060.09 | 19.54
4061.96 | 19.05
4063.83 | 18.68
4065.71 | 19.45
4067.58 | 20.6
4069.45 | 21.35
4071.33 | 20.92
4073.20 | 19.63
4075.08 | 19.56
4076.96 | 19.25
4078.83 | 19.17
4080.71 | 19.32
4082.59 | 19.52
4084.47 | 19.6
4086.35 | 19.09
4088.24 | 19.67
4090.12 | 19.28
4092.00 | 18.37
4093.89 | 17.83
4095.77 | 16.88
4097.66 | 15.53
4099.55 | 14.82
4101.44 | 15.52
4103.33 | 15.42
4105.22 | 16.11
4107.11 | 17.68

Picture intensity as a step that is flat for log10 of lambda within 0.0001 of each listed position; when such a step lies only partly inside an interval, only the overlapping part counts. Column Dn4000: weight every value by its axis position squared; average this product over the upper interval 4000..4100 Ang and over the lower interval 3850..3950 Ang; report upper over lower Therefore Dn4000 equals 1.40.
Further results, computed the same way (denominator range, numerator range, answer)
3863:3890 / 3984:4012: 1.40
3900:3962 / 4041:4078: 1.34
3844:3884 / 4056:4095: 1.39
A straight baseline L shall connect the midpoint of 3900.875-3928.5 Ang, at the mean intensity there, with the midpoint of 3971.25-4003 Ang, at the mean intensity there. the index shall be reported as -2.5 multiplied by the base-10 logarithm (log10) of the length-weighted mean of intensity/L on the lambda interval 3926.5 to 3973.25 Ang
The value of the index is 0.21 mag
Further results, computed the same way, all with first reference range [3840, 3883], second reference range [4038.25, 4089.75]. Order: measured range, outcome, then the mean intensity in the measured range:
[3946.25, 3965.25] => 0.06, 16.4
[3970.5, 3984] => 0.22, 14.6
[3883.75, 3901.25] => 0.16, 13.7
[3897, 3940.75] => 0.10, 15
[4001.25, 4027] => -0.09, 20.2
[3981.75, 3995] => -0.03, 18.6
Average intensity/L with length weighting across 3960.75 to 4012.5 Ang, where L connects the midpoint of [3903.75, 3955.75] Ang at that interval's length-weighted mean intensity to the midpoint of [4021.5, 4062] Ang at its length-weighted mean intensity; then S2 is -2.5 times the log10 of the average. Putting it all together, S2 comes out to 0.05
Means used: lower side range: 15.5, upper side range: 19.7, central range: 16.9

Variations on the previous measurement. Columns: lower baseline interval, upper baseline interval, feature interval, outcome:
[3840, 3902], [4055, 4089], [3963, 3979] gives 0.32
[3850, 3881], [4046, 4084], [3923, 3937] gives 0.35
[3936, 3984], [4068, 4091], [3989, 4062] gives -0.14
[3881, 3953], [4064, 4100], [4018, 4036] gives -0.14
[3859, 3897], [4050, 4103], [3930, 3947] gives 0.24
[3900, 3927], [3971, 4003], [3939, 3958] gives 0.04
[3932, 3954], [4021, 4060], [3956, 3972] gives 0.16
